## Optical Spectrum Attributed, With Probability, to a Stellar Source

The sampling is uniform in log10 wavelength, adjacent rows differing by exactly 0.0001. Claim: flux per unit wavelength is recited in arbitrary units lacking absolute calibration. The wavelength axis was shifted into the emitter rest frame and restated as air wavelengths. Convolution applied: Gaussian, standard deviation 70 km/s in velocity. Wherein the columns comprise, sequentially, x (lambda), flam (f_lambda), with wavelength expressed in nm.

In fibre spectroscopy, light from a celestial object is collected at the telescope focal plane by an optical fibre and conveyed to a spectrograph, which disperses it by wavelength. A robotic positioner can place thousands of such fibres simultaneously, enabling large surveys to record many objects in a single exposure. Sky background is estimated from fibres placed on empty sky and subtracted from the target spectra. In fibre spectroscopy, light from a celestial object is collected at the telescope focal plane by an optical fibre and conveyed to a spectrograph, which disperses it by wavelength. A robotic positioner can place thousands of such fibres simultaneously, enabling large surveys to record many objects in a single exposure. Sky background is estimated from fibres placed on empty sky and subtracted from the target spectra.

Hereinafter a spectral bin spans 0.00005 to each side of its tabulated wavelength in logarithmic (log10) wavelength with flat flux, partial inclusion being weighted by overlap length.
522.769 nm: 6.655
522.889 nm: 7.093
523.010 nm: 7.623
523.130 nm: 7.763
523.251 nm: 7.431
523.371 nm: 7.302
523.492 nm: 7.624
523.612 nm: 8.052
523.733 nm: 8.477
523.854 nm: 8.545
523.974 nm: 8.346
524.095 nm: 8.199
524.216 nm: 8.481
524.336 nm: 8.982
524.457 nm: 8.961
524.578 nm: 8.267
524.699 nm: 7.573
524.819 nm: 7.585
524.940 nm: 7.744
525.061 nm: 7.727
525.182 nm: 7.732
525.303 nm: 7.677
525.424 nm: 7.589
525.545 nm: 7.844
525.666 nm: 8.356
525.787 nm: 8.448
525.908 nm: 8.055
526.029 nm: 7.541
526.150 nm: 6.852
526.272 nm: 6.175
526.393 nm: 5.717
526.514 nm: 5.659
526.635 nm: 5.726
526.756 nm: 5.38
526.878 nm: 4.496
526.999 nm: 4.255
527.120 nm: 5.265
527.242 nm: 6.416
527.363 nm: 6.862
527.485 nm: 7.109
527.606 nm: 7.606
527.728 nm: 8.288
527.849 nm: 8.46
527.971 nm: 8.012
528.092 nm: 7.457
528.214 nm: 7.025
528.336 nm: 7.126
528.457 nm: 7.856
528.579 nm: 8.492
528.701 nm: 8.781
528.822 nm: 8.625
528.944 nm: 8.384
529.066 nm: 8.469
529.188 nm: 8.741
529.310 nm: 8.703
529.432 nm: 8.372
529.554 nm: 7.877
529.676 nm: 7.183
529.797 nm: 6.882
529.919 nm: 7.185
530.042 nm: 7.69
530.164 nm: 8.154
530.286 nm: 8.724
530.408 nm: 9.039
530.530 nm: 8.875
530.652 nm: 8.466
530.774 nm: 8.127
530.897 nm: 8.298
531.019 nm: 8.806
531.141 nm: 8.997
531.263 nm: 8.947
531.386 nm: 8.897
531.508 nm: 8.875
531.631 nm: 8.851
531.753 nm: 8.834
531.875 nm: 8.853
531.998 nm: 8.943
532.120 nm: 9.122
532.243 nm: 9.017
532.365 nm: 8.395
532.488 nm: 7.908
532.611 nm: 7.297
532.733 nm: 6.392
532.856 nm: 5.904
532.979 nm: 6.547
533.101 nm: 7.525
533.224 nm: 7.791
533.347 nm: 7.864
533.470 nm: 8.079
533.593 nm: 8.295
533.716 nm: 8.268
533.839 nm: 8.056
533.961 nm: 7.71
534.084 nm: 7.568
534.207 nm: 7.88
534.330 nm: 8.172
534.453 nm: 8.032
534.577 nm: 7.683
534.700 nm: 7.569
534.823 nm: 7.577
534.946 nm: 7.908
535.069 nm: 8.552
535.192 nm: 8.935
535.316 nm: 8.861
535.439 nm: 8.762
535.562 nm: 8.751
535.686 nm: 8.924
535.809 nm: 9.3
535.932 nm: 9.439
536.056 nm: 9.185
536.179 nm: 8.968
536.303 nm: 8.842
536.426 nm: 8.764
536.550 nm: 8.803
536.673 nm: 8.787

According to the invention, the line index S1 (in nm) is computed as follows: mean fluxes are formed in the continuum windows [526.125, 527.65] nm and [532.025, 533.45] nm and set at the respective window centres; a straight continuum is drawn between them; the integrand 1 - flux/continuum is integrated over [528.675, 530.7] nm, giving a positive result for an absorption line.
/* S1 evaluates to -0.45 nm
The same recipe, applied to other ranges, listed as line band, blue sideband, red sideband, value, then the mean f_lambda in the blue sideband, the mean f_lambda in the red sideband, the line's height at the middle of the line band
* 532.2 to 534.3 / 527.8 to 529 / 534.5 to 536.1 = 0.18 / 8.02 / 8.56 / 8.4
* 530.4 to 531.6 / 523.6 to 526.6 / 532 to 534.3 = -0.14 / 7.76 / 7.79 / 7.79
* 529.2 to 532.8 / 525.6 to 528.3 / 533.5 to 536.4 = -0.35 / 6.78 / 8.4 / 7.6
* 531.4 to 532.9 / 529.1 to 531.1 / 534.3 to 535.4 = -0.01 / 8.21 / 8.15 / 8.18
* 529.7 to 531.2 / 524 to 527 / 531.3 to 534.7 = -0.09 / 7.31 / 8.02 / 7.78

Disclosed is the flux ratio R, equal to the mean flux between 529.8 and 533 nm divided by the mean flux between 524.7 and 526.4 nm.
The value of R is 1.09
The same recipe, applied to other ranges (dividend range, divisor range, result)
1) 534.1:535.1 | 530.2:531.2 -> 0.91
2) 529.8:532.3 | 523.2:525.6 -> 1.07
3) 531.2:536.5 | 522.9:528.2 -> 1.12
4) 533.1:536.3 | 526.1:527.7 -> 1.39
